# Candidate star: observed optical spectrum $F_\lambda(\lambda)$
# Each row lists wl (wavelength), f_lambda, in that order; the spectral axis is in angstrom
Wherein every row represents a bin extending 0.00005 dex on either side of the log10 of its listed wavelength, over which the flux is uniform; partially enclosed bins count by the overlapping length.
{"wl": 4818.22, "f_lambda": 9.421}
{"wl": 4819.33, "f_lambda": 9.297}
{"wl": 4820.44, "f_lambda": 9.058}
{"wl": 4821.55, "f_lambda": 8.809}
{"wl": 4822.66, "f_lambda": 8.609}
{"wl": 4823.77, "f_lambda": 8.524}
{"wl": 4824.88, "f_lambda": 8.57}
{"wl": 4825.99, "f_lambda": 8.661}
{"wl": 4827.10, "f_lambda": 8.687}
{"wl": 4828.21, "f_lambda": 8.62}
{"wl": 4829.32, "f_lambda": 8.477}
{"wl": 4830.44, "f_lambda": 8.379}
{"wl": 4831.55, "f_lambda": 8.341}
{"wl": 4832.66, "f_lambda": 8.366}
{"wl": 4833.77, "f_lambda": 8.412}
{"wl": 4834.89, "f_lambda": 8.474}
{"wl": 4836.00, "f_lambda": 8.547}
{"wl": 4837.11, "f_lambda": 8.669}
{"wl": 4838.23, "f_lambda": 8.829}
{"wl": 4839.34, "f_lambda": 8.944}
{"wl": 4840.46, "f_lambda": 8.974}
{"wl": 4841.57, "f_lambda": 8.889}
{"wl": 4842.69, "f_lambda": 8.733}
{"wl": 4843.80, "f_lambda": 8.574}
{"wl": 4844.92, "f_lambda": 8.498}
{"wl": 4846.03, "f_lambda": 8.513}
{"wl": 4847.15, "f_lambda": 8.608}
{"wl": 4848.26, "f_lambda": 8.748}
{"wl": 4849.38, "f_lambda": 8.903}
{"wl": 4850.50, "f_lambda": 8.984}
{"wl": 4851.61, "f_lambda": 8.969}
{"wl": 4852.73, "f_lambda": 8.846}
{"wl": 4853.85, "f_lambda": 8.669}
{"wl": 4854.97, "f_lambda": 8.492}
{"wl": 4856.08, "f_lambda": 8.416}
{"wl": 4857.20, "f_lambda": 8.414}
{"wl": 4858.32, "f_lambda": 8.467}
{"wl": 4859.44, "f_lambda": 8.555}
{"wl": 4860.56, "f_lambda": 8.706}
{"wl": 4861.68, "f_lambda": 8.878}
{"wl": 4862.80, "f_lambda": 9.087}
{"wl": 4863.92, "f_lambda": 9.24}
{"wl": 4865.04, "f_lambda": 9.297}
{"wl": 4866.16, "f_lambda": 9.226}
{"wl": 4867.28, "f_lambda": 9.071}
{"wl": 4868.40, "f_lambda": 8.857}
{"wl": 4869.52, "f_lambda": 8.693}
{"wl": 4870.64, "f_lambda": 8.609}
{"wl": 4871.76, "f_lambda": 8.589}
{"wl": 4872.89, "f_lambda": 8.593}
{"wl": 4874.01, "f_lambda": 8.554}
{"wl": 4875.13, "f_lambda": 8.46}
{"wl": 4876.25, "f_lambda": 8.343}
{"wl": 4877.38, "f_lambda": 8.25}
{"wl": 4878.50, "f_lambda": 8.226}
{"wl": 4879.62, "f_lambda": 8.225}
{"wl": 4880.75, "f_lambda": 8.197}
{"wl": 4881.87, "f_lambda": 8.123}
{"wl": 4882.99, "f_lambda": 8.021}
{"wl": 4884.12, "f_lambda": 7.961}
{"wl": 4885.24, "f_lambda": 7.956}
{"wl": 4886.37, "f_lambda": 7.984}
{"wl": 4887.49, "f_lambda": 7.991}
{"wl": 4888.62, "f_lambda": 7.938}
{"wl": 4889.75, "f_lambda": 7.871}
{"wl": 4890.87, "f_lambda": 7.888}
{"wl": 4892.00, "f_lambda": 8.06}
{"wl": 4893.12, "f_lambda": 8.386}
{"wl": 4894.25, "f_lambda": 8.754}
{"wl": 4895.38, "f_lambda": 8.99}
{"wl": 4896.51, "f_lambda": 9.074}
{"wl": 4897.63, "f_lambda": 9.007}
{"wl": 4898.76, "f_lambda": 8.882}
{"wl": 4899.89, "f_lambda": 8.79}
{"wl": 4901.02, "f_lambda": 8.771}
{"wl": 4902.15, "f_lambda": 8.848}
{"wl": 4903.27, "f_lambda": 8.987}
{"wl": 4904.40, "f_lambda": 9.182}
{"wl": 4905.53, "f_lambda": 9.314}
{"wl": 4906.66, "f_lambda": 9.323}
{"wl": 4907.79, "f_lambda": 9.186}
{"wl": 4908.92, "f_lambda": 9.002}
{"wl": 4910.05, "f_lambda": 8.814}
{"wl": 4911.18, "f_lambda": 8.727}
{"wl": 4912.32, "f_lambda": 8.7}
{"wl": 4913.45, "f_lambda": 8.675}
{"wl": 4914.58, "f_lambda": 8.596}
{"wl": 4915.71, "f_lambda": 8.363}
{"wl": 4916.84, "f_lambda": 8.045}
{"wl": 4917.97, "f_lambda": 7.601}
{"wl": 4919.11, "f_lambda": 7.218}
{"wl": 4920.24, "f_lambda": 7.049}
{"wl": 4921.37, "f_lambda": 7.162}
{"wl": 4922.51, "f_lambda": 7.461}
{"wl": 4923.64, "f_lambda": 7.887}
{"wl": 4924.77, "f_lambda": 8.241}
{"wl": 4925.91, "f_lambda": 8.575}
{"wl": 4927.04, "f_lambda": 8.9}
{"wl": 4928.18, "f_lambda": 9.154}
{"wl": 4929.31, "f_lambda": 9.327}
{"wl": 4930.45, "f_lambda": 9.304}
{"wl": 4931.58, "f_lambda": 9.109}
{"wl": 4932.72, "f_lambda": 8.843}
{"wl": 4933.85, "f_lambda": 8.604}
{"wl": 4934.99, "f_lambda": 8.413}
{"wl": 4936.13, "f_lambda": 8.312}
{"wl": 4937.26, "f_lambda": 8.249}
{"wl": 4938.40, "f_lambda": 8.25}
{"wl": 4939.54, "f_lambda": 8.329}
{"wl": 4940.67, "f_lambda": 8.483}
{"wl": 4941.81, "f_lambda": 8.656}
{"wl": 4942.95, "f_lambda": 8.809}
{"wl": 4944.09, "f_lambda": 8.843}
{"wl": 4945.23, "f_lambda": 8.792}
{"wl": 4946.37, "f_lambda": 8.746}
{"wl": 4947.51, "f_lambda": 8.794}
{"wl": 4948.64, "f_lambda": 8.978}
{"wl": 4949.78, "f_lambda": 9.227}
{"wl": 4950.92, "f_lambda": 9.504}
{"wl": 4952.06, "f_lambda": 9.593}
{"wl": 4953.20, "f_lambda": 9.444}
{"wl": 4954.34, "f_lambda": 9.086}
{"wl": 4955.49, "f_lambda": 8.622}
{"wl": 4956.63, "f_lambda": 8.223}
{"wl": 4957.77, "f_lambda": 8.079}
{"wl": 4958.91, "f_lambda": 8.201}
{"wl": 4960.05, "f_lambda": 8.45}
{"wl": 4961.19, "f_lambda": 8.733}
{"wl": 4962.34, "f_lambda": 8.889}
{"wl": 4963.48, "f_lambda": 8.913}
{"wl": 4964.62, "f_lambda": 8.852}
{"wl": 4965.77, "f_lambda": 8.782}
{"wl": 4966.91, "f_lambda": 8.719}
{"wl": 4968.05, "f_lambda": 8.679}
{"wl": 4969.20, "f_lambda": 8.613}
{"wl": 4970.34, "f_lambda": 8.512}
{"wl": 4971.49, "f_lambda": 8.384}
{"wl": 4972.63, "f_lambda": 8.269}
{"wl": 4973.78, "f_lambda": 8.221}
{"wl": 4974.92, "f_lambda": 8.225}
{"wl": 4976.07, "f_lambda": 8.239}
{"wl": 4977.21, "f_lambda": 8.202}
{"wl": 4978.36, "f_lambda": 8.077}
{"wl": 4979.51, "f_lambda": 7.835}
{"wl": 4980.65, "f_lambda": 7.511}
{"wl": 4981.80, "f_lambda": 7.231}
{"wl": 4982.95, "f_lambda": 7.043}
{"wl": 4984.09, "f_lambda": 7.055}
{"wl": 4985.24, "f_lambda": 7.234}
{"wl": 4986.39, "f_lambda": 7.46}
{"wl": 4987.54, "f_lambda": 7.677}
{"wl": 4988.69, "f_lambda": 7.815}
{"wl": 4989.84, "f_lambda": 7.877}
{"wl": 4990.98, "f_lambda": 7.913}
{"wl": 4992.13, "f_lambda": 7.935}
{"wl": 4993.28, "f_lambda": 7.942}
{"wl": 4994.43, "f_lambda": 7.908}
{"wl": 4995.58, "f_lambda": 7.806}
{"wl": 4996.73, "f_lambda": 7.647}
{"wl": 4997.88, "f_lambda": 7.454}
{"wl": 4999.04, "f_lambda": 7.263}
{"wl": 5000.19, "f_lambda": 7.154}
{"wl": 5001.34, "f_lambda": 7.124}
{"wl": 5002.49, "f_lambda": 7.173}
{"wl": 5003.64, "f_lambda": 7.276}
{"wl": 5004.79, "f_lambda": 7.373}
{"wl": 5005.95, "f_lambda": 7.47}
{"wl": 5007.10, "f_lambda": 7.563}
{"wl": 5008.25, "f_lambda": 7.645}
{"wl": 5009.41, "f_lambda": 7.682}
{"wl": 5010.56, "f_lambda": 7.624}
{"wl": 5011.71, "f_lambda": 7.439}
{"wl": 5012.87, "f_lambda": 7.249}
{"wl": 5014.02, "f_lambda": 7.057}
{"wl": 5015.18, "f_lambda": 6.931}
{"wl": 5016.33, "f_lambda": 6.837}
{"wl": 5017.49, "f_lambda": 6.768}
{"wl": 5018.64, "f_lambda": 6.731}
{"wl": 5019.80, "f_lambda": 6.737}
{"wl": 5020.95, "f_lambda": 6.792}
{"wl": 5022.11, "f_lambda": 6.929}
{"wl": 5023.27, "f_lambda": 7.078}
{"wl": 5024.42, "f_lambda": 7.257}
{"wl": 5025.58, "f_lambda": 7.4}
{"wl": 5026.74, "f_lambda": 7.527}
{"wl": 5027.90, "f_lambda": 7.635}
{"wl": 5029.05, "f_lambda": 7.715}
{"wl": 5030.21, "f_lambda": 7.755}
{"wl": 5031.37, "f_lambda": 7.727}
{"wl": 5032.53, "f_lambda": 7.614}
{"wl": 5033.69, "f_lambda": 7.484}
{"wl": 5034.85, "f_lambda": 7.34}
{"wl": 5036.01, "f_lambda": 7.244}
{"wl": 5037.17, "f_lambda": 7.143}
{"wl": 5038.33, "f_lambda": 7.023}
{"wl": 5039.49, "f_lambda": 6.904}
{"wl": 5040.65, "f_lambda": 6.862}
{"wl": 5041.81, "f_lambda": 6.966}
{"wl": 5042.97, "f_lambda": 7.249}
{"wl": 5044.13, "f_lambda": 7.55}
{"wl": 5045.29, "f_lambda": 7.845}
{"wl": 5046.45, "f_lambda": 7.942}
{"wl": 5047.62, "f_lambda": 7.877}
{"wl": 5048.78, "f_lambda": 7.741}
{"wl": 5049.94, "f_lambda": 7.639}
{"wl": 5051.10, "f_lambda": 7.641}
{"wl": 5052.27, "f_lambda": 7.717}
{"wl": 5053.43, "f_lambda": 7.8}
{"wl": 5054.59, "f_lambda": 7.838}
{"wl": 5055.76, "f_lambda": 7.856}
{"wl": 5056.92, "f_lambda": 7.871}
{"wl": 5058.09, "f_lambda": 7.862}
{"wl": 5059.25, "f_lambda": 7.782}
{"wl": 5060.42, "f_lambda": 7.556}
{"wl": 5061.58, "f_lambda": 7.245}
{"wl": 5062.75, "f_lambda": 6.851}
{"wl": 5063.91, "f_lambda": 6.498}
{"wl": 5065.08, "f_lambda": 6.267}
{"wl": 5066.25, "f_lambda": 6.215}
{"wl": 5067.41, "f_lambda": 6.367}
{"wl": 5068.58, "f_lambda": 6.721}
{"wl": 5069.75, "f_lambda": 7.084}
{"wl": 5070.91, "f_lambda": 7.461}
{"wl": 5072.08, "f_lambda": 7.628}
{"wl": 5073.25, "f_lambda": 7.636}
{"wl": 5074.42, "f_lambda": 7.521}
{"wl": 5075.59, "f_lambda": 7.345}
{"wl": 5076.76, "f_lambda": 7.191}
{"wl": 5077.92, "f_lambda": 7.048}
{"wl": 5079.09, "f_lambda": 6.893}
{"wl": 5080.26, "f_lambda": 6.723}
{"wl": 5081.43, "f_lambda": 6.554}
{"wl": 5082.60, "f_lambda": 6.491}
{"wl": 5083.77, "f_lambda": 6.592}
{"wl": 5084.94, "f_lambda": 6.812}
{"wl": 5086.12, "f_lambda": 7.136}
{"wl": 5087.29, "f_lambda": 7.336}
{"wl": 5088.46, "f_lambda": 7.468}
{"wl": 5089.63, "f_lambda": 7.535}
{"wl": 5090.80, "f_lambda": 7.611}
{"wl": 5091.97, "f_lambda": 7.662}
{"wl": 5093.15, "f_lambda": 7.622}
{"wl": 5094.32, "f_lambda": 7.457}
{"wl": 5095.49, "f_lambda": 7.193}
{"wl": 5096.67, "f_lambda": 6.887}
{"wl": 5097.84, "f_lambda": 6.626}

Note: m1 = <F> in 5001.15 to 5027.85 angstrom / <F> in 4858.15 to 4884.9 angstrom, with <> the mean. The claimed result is 0.84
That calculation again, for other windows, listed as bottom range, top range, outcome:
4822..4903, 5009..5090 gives 0.85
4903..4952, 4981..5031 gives 0.86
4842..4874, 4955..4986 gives 0.94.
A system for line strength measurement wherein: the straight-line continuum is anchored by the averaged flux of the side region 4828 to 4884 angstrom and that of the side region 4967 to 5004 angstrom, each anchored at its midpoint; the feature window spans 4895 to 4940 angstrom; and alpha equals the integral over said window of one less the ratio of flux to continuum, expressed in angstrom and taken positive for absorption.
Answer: -1.92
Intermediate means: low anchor 8.63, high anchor 7.79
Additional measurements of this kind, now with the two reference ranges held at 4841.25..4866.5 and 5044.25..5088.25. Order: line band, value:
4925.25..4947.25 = -1.4 angstrom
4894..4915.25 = -1.3 angstrom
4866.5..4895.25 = 0.9 angstrom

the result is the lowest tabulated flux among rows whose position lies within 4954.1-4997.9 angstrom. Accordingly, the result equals 7.043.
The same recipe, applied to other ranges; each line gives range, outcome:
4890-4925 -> 7.049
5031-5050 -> 6.862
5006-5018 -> 6.768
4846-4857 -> 8.416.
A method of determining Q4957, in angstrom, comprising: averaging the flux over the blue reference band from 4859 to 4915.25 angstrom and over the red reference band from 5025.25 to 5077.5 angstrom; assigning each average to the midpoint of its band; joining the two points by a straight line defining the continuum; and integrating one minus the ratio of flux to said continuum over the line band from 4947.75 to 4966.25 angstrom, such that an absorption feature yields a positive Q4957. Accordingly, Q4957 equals -1.7 angstrom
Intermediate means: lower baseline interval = 8.63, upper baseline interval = 7.38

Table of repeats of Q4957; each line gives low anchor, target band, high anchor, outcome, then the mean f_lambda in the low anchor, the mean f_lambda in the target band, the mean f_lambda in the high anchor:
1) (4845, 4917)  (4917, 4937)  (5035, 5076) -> 0.0 angstrom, 8.63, 8.3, 7.34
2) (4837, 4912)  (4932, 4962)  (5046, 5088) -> -2.2 angstrom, 8.65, 8.7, 7.24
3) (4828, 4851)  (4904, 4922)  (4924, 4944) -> 0.5 angstrom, 8.64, 8.42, 8.68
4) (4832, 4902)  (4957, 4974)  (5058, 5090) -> -1.5 angstrom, 8.58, 8.56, 7.05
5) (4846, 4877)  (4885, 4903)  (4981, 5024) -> -0.1 angstrom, 8.74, 8.47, 7.35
